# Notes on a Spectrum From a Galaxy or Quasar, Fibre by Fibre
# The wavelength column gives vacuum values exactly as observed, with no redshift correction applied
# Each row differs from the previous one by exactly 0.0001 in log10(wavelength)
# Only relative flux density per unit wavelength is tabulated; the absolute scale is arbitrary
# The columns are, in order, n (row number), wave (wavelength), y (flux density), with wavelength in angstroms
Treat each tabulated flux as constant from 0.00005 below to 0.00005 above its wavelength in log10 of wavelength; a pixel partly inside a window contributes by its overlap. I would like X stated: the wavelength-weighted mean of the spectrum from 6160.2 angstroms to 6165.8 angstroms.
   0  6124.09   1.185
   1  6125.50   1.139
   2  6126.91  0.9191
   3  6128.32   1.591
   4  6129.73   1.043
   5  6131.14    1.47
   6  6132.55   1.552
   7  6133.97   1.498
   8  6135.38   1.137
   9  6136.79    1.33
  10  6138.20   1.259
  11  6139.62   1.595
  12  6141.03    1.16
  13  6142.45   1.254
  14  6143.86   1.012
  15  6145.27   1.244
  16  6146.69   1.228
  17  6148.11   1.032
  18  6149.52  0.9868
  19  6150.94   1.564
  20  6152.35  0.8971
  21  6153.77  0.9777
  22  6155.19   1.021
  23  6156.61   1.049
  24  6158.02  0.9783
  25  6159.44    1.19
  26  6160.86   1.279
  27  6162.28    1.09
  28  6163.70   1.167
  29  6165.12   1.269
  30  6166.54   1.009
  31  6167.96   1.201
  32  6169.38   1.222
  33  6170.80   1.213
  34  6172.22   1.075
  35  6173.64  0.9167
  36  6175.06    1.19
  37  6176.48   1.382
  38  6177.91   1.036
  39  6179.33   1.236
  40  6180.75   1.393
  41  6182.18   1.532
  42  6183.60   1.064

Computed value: 1.2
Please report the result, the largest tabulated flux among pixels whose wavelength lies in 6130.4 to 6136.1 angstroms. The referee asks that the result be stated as 1.552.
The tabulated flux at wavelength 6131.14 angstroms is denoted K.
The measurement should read 1.47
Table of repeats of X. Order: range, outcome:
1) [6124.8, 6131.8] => 1.23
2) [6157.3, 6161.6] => 1.15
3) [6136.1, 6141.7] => 1.34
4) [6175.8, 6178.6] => 1.21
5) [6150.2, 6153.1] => 1.22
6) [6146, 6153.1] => 1.14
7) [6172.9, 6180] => 1.15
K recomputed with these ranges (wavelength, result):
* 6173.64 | 0.9167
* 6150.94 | 1.564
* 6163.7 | 1.167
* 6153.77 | 0.9777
